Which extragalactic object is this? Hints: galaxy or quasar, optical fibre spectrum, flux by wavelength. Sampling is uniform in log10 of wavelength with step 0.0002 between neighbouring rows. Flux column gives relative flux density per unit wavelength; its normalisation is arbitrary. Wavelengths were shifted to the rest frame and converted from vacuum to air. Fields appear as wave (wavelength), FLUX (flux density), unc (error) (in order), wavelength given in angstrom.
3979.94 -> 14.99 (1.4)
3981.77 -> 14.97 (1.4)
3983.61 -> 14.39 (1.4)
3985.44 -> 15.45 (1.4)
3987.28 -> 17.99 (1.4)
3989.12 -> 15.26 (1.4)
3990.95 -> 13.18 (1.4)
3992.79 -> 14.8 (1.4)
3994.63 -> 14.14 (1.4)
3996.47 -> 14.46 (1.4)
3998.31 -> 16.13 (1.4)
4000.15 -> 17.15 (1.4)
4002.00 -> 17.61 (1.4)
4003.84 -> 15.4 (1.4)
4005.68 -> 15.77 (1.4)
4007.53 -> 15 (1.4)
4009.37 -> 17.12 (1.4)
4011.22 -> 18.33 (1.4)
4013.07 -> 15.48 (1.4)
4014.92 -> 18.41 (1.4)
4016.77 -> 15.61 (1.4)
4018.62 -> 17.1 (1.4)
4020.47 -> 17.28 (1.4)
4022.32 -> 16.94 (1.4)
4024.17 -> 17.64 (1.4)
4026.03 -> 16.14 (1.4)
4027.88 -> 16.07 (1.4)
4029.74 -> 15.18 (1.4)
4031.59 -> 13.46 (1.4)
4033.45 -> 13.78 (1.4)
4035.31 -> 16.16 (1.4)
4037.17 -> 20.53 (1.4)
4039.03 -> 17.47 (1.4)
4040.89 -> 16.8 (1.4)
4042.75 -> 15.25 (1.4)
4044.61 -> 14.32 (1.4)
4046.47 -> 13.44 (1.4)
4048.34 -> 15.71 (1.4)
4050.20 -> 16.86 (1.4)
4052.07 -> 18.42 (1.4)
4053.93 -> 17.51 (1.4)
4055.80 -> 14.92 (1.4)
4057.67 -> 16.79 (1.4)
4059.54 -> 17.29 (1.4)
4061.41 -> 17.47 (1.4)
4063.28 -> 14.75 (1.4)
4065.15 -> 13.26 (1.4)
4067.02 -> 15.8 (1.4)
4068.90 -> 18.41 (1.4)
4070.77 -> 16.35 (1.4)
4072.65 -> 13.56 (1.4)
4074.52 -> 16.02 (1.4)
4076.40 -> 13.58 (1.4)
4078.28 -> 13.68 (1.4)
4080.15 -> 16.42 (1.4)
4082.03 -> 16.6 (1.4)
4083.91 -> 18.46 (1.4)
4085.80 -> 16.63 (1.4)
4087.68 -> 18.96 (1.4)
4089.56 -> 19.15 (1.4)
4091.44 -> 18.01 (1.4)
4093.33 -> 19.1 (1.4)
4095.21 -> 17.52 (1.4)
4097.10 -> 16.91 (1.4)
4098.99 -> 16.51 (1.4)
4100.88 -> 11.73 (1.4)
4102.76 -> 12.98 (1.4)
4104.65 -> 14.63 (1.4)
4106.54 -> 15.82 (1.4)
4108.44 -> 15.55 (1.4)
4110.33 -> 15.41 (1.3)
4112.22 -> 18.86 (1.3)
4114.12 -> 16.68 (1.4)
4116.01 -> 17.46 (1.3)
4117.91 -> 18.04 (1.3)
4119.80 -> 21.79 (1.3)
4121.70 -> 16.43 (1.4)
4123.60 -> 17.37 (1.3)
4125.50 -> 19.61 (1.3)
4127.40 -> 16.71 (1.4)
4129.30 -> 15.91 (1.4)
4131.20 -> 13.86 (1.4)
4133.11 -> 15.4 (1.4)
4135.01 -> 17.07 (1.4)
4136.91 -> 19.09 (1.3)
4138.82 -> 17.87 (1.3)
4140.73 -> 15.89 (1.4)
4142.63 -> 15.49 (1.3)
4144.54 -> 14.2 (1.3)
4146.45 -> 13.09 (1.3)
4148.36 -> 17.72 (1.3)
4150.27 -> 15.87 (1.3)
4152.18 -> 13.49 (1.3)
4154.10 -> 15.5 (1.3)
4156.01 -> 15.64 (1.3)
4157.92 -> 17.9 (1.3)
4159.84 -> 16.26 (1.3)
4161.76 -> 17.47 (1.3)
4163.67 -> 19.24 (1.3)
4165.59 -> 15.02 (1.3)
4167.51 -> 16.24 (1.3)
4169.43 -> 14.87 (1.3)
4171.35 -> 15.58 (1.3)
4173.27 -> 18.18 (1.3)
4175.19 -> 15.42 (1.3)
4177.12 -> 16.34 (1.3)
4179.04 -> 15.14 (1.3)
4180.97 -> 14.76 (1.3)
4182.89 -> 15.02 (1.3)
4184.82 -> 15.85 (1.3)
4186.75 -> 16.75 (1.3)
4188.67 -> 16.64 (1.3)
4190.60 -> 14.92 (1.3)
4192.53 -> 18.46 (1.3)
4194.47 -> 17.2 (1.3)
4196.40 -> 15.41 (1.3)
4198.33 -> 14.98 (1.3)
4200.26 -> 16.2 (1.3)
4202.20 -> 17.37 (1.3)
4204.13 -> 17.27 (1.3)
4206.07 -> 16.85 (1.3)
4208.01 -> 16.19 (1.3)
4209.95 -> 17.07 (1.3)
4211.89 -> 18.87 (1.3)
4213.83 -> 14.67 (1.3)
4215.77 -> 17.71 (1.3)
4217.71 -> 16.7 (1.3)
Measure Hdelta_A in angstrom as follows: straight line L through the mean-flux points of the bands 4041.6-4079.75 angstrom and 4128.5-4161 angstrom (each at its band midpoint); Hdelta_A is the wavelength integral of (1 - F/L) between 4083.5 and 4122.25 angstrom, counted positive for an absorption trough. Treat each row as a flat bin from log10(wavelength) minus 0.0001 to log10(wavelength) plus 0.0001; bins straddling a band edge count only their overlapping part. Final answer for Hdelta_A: -2.9 angstrom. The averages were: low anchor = 15.7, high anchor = 15.9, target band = 17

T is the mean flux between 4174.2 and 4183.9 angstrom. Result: 15.3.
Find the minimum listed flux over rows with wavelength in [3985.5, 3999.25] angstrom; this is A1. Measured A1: 13.18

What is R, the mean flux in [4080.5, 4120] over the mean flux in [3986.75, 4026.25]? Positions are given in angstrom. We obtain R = 1.0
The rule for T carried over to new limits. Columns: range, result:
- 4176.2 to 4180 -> 15.8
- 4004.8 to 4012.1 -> 16.5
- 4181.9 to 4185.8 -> 15.4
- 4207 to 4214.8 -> 16.7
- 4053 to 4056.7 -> 16.2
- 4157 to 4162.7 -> 17.2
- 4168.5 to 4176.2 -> 16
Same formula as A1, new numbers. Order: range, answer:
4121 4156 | 13.09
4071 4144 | 11.73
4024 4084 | 13.26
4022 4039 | 13.46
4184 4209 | 14.92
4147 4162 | 13.49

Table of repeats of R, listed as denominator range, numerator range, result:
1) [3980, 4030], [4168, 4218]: 1.02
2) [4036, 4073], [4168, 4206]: 0.99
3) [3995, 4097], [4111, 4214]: 1.01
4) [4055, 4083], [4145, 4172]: 1.02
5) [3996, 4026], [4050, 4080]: 0.96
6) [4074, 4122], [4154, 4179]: 0.99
